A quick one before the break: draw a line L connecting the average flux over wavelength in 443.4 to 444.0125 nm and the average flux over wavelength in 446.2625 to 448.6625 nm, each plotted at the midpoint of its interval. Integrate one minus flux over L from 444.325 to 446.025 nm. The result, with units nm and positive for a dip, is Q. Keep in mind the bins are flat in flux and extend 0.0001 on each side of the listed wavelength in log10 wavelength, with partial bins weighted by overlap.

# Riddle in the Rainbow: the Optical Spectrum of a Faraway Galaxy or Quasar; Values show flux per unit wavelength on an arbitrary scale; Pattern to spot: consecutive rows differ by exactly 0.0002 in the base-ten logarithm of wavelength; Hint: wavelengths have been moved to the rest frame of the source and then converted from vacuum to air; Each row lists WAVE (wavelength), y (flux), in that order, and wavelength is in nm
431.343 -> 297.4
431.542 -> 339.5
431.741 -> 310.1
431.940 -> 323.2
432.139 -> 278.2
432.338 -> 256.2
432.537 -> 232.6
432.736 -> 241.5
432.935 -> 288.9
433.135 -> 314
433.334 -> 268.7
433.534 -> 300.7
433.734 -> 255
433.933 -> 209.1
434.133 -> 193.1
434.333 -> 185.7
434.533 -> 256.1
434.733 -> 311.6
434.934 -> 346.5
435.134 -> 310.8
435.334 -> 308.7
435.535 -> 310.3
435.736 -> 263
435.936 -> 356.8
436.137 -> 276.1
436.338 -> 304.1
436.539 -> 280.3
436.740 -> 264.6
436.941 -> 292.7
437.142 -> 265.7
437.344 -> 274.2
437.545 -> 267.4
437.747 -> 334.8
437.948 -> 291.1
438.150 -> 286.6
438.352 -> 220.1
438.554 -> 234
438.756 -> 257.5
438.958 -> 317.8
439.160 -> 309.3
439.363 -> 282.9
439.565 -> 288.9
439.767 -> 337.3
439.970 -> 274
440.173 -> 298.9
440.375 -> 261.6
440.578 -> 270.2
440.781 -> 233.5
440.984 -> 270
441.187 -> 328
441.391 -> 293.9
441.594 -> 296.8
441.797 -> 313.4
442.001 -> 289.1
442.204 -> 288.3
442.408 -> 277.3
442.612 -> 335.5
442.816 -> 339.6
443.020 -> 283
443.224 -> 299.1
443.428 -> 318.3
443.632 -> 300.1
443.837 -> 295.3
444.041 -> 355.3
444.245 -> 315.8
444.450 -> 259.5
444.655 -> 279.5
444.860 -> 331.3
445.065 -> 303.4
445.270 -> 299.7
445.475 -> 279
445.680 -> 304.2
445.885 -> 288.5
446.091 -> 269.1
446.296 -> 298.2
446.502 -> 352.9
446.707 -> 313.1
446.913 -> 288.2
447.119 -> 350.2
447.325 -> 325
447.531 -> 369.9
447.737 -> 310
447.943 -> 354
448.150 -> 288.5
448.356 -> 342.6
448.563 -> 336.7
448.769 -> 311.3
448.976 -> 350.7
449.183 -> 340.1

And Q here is 0.13 nm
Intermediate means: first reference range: 309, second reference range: 328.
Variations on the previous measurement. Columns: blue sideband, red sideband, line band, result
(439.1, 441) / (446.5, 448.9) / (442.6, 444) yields -0.04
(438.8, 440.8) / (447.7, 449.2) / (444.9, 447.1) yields 0.11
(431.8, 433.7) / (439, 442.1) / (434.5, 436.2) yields -0.15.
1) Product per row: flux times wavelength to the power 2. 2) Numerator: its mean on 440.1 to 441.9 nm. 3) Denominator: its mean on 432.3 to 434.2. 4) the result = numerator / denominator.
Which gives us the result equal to 1.1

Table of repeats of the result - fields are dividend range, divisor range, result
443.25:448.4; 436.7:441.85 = 1.13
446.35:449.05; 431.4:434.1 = 1.28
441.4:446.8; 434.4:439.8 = 1.08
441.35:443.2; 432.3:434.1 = 1.21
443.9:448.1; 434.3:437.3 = 1.12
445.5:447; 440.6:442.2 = 1.07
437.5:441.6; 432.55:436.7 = 1.04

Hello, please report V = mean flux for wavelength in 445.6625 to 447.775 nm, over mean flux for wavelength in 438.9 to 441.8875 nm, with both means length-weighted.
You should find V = 1.1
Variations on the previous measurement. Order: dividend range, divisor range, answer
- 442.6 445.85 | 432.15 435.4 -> 1.14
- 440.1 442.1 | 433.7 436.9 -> 1.03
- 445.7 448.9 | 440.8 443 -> 1.07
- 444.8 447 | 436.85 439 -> 1.10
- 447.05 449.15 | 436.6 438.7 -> 1.22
